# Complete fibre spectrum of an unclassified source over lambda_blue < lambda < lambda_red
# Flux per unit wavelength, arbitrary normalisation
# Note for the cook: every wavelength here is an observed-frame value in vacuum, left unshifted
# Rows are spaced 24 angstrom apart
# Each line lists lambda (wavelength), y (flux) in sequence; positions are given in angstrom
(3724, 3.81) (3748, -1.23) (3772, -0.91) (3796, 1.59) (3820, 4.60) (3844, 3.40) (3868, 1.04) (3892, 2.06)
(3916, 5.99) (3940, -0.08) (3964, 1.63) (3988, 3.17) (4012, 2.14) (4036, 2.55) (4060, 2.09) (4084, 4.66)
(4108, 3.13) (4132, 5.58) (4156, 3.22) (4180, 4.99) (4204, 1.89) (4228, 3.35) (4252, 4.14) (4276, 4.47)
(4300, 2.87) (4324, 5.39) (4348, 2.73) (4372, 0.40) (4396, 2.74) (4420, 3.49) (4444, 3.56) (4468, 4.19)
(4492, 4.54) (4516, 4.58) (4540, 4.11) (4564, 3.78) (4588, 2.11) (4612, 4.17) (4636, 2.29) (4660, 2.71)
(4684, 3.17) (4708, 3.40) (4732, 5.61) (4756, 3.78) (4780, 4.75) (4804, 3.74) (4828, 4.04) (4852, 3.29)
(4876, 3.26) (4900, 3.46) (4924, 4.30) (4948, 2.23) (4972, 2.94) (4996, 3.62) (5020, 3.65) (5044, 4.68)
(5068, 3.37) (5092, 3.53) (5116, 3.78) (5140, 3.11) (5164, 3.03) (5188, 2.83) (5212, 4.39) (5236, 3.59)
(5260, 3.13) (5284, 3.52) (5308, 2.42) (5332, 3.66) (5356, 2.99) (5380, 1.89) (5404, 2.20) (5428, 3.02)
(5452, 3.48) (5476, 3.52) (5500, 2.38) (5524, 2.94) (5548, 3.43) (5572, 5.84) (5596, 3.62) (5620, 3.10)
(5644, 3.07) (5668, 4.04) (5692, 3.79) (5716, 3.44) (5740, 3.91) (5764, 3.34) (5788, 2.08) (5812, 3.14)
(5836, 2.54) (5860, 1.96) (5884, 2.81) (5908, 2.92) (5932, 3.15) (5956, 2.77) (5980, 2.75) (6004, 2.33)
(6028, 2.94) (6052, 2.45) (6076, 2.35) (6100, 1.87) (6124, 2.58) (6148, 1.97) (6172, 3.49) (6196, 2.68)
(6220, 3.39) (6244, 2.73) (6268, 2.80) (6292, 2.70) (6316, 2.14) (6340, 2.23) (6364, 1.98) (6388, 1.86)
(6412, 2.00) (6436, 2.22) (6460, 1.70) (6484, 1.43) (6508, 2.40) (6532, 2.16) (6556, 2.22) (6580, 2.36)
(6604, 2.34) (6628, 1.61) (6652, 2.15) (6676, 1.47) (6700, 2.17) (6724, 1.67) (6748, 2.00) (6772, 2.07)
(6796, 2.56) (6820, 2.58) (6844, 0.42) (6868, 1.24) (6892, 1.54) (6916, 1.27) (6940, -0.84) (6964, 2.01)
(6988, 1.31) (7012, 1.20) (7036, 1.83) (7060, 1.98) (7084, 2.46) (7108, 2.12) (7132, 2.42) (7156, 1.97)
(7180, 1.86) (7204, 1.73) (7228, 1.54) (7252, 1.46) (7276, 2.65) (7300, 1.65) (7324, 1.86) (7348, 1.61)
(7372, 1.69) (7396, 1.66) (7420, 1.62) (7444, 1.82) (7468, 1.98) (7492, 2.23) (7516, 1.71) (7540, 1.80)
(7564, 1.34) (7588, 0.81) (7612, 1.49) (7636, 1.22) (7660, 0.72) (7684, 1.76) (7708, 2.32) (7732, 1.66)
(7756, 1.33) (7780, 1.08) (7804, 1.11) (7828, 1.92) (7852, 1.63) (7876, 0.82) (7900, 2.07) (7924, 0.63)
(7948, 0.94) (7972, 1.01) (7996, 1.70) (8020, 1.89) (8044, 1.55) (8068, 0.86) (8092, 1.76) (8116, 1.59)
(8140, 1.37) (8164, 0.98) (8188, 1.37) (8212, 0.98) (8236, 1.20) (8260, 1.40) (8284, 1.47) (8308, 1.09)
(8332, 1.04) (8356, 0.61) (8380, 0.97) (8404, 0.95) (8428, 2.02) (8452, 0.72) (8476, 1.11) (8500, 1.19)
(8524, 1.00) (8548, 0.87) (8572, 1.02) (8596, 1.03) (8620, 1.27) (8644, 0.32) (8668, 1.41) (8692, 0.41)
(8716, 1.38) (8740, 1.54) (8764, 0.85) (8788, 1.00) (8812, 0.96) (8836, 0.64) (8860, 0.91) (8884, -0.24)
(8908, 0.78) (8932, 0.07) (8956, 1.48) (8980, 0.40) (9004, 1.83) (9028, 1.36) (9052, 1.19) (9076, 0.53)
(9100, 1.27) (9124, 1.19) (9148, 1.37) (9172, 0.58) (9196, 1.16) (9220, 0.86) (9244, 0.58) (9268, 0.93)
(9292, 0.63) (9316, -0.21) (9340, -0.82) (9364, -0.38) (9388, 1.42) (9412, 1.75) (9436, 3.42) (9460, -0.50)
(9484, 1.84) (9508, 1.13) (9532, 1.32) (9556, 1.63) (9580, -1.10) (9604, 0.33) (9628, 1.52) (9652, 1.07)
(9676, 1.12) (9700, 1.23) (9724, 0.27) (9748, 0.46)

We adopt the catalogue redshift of 0.06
